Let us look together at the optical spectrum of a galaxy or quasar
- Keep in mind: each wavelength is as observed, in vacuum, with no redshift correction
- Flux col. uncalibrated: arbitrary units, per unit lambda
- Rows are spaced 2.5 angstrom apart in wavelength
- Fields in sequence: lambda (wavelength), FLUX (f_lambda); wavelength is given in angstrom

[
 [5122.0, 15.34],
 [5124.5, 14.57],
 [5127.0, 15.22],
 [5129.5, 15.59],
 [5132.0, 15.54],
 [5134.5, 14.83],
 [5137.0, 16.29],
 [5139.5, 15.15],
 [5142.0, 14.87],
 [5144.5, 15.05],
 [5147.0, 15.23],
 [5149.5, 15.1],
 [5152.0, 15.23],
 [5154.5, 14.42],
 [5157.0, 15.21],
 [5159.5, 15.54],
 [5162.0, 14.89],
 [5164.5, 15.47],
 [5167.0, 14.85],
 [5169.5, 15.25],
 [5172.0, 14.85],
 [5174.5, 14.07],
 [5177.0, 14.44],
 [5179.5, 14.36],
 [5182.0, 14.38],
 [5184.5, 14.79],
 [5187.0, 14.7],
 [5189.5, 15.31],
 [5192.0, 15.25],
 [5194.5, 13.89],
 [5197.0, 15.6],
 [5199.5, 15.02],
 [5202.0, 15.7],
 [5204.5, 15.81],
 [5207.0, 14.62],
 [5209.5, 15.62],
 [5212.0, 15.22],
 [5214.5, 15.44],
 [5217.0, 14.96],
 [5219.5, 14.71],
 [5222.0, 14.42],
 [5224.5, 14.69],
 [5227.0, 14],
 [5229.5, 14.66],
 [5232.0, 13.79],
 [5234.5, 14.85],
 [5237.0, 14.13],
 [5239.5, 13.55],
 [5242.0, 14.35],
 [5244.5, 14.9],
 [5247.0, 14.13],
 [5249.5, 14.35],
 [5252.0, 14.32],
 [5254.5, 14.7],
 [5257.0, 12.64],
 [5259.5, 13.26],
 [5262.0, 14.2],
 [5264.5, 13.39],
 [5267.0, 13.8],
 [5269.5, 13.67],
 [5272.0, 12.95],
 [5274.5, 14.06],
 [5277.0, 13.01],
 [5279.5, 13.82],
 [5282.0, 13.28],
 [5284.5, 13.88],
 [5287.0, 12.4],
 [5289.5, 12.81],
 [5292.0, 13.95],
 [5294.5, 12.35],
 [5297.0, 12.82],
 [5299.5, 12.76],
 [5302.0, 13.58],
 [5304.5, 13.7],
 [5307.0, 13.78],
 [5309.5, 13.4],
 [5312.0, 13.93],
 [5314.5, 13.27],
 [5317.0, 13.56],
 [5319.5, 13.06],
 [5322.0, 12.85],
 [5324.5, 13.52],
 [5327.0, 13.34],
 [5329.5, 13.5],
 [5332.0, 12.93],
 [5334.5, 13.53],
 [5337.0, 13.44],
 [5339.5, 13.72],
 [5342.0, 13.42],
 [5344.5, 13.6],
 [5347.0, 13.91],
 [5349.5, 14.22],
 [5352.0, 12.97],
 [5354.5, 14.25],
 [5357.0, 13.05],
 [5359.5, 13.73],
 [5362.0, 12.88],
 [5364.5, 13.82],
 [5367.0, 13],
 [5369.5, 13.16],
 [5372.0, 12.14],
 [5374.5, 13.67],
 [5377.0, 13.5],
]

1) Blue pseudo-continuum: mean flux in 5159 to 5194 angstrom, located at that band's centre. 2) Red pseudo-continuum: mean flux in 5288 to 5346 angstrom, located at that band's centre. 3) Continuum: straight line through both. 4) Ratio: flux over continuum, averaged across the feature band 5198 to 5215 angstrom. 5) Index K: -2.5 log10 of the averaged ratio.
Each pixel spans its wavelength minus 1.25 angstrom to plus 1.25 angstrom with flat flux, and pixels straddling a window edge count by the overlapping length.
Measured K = -0.06 mag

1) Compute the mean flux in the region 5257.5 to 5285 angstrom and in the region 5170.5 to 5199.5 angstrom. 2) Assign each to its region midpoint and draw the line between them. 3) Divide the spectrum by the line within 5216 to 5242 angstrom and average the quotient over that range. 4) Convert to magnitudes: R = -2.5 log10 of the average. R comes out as -0.02 mag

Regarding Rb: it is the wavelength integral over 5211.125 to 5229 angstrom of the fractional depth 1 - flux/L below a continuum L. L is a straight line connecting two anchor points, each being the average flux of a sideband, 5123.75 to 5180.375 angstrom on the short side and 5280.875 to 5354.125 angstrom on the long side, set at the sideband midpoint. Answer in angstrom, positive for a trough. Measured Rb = -0.5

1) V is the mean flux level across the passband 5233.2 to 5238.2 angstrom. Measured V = 14.5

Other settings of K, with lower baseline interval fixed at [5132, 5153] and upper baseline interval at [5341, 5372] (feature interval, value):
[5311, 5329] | 0.031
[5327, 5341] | 0.018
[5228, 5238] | 0.009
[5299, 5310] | 0.031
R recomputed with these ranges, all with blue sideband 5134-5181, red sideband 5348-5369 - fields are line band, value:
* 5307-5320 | 0.026 mag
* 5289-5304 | 0.069 mag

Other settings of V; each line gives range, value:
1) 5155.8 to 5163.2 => 15.2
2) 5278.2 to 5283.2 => 13.5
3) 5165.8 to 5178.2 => 14.7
